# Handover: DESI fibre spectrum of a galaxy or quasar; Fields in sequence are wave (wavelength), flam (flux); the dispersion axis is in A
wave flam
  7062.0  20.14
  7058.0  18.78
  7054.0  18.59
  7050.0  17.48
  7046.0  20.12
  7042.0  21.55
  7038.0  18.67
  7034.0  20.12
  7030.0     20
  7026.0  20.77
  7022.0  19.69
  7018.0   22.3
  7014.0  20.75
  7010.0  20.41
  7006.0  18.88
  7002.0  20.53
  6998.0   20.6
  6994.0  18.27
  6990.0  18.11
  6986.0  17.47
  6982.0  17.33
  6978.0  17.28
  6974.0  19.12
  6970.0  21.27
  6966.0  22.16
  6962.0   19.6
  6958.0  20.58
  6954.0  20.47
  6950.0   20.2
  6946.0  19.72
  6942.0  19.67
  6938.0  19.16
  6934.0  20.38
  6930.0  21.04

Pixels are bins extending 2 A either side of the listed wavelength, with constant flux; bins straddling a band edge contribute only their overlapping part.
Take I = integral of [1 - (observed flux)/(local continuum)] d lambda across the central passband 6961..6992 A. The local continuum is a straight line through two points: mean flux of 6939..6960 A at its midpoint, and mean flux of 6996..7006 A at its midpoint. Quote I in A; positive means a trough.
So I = 1.7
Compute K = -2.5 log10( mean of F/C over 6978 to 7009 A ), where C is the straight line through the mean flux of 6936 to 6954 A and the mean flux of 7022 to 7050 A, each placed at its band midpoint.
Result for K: 0.07 mag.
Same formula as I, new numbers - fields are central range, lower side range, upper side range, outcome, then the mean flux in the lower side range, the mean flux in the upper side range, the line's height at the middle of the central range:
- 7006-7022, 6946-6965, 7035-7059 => -0.9 A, 20.3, 19.3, 19.6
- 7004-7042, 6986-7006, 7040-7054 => -1.7 A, 19.1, 19.6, 19.4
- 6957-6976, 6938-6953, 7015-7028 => -0.4 A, 19.8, 20.9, 20.1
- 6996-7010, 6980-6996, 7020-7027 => -0.9 A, 17.8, 20.2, 18.8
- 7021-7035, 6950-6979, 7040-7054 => -0.3 A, 20.2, 19.6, 19.7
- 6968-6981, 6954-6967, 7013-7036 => 1.0 A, 20.6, 20.6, 20.6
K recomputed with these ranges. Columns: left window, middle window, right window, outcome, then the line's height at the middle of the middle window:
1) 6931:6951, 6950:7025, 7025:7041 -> 0.01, 19.9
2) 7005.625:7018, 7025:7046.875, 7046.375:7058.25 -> -0.05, 19.3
